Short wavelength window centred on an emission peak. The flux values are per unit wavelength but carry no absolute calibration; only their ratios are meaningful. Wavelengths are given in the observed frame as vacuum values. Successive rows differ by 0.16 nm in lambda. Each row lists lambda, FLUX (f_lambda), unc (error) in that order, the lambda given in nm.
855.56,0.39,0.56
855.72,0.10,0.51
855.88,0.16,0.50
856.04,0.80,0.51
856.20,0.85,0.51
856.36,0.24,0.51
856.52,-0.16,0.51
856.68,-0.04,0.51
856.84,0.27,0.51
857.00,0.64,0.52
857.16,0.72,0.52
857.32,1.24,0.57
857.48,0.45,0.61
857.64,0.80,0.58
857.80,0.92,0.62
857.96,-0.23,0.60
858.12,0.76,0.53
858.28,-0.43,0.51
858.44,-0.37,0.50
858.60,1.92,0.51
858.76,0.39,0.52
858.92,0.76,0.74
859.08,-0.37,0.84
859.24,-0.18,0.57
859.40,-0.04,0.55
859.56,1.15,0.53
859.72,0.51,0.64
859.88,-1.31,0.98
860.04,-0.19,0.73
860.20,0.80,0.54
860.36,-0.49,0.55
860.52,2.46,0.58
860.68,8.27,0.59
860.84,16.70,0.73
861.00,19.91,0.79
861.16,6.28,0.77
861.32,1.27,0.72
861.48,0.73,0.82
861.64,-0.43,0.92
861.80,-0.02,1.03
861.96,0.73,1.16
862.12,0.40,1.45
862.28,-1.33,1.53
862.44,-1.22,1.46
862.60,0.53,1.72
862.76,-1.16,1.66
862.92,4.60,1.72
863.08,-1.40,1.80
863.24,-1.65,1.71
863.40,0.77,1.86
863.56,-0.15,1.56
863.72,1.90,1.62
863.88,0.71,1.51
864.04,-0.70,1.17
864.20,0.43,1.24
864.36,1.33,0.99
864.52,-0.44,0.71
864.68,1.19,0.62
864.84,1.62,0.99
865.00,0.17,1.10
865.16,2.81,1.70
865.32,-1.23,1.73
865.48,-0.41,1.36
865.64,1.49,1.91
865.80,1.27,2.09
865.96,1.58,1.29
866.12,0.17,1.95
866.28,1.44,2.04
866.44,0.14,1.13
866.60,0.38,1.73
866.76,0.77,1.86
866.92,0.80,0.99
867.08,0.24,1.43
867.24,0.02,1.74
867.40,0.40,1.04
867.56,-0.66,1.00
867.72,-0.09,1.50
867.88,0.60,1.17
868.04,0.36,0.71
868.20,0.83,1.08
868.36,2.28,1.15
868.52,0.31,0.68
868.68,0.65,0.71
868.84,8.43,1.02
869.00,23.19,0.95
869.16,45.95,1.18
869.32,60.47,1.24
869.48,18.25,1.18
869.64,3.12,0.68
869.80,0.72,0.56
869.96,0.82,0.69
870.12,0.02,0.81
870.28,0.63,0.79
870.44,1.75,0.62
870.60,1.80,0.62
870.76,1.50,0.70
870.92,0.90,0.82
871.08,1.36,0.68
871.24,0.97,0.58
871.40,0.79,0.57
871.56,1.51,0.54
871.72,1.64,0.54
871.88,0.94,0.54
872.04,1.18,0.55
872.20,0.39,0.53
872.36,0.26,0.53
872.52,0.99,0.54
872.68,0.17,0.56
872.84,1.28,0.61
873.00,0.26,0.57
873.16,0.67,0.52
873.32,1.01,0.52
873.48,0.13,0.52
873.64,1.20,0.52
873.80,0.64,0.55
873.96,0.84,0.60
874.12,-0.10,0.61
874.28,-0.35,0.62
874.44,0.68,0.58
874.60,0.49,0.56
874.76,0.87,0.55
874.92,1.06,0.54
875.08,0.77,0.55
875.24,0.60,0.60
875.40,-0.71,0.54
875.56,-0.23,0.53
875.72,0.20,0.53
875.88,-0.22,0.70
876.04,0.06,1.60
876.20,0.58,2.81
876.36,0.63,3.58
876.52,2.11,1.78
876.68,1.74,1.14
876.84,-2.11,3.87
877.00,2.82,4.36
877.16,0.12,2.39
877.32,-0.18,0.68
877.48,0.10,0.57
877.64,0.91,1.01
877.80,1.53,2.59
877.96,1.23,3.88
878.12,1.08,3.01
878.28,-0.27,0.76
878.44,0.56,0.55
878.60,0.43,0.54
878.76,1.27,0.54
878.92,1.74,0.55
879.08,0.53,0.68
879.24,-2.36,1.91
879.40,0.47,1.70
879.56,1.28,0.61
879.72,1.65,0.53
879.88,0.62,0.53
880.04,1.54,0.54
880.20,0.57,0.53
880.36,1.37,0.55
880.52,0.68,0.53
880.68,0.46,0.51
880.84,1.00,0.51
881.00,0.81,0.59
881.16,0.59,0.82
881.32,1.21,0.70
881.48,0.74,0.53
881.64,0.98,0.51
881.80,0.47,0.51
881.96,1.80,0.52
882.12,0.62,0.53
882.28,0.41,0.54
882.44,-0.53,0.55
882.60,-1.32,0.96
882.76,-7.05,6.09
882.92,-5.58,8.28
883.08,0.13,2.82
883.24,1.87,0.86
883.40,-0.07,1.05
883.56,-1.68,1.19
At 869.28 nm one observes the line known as [O III]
